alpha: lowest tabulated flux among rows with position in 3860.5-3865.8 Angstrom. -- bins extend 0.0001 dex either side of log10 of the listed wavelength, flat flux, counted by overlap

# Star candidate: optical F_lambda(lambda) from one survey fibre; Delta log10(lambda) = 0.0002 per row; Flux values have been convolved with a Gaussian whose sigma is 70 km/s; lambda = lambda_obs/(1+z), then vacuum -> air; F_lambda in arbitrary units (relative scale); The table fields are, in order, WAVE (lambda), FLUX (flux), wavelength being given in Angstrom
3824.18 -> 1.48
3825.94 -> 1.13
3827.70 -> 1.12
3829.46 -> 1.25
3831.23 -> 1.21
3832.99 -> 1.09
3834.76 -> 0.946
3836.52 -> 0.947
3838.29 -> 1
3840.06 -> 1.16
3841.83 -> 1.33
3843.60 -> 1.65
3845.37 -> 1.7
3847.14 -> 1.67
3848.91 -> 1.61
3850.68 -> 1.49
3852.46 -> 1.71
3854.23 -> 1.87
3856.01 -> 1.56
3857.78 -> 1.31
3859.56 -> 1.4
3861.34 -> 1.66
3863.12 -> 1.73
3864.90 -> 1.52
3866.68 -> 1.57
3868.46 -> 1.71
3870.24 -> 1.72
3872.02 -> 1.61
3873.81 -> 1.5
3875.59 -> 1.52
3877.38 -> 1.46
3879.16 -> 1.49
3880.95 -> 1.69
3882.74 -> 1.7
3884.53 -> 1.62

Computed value 1.52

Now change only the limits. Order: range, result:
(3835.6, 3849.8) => 0.947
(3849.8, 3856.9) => 1.49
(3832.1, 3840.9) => 0.946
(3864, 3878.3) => 1.46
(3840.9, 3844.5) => 1.33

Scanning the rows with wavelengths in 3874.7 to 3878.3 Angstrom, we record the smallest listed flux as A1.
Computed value 1.46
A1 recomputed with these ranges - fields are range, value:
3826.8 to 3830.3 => 1.12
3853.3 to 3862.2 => 1.31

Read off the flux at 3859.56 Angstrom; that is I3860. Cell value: 1.4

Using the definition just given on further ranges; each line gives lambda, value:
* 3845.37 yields 1.7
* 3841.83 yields 1.33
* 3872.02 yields 1.61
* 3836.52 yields 0.947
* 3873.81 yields 1.5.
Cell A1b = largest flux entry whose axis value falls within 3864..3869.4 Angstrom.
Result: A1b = 1.71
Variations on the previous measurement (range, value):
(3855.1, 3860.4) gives 1.56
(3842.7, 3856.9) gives 1.87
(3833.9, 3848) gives 1.7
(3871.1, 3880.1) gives 1.61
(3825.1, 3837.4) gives 1.25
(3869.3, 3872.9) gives 1.72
